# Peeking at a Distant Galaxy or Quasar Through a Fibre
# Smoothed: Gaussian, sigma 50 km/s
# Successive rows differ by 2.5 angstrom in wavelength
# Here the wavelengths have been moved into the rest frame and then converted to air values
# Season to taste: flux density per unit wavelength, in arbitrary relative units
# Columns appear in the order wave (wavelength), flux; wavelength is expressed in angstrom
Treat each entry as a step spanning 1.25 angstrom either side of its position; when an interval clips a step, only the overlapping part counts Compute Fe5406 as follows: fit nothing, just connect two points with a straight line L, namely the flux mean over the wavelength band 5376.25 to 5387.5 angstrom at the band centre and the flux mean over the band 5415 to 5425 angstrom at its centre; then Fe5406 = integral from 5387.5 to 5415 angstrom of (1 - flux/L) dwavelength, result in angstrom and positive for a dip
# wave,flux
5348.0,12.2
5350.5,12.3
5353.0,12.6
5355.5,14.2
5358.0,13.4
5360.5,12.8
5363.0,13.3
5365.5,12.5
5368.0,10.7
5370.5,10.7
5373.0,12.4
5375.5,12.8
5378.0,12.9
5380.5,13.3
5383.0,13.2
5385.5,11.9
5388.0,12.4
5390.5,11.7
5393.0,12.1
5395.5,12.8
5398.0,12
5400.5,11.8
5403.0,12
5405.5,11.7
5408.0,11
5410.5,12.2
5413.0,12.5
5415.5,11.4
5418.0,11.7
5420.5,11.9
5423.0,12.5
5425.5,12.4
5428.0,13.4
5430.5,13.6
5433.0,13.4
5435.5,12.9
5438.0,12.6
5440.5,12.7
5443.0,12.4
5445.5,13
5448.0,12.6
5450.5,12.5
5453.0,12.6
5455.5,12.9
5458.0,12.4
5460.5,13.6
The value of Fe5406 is 0.8 angstrom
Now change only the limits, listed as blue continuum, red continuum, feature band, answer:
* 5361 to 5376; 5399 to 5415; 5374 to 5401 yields -1.1 angstrom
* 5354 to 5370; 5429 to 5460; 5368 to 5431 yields 2.8 angstrom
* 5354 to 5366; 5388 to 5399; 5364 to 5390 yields 0.9 angstrom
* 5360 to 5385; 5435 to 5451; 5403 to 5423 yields 1.2 angstrom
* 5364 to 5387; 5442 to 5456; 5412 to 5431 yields 0.2 angstrom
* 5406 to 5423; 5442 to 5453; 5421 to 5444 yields -1.1 angstrom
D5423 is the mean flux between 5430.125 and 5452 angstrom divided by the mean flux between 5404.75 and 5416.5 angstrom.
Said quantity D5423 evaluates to 1.09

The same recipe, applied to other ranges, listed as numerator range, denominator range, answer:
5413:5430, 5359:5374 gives 1.02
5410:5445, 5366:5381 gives 1.04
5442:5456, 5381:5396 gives 1.02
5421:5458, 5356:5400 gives 1.03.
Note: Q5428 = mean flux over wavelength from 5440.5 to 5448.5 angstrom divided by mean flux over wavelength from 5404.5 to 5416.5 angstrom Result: 1.08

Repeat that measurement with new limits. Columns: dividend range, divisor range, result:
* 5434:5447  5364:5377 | 1.07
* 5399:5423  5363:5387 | 0.96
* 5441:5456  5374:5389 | 0.99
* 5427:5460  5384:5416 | 1.07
